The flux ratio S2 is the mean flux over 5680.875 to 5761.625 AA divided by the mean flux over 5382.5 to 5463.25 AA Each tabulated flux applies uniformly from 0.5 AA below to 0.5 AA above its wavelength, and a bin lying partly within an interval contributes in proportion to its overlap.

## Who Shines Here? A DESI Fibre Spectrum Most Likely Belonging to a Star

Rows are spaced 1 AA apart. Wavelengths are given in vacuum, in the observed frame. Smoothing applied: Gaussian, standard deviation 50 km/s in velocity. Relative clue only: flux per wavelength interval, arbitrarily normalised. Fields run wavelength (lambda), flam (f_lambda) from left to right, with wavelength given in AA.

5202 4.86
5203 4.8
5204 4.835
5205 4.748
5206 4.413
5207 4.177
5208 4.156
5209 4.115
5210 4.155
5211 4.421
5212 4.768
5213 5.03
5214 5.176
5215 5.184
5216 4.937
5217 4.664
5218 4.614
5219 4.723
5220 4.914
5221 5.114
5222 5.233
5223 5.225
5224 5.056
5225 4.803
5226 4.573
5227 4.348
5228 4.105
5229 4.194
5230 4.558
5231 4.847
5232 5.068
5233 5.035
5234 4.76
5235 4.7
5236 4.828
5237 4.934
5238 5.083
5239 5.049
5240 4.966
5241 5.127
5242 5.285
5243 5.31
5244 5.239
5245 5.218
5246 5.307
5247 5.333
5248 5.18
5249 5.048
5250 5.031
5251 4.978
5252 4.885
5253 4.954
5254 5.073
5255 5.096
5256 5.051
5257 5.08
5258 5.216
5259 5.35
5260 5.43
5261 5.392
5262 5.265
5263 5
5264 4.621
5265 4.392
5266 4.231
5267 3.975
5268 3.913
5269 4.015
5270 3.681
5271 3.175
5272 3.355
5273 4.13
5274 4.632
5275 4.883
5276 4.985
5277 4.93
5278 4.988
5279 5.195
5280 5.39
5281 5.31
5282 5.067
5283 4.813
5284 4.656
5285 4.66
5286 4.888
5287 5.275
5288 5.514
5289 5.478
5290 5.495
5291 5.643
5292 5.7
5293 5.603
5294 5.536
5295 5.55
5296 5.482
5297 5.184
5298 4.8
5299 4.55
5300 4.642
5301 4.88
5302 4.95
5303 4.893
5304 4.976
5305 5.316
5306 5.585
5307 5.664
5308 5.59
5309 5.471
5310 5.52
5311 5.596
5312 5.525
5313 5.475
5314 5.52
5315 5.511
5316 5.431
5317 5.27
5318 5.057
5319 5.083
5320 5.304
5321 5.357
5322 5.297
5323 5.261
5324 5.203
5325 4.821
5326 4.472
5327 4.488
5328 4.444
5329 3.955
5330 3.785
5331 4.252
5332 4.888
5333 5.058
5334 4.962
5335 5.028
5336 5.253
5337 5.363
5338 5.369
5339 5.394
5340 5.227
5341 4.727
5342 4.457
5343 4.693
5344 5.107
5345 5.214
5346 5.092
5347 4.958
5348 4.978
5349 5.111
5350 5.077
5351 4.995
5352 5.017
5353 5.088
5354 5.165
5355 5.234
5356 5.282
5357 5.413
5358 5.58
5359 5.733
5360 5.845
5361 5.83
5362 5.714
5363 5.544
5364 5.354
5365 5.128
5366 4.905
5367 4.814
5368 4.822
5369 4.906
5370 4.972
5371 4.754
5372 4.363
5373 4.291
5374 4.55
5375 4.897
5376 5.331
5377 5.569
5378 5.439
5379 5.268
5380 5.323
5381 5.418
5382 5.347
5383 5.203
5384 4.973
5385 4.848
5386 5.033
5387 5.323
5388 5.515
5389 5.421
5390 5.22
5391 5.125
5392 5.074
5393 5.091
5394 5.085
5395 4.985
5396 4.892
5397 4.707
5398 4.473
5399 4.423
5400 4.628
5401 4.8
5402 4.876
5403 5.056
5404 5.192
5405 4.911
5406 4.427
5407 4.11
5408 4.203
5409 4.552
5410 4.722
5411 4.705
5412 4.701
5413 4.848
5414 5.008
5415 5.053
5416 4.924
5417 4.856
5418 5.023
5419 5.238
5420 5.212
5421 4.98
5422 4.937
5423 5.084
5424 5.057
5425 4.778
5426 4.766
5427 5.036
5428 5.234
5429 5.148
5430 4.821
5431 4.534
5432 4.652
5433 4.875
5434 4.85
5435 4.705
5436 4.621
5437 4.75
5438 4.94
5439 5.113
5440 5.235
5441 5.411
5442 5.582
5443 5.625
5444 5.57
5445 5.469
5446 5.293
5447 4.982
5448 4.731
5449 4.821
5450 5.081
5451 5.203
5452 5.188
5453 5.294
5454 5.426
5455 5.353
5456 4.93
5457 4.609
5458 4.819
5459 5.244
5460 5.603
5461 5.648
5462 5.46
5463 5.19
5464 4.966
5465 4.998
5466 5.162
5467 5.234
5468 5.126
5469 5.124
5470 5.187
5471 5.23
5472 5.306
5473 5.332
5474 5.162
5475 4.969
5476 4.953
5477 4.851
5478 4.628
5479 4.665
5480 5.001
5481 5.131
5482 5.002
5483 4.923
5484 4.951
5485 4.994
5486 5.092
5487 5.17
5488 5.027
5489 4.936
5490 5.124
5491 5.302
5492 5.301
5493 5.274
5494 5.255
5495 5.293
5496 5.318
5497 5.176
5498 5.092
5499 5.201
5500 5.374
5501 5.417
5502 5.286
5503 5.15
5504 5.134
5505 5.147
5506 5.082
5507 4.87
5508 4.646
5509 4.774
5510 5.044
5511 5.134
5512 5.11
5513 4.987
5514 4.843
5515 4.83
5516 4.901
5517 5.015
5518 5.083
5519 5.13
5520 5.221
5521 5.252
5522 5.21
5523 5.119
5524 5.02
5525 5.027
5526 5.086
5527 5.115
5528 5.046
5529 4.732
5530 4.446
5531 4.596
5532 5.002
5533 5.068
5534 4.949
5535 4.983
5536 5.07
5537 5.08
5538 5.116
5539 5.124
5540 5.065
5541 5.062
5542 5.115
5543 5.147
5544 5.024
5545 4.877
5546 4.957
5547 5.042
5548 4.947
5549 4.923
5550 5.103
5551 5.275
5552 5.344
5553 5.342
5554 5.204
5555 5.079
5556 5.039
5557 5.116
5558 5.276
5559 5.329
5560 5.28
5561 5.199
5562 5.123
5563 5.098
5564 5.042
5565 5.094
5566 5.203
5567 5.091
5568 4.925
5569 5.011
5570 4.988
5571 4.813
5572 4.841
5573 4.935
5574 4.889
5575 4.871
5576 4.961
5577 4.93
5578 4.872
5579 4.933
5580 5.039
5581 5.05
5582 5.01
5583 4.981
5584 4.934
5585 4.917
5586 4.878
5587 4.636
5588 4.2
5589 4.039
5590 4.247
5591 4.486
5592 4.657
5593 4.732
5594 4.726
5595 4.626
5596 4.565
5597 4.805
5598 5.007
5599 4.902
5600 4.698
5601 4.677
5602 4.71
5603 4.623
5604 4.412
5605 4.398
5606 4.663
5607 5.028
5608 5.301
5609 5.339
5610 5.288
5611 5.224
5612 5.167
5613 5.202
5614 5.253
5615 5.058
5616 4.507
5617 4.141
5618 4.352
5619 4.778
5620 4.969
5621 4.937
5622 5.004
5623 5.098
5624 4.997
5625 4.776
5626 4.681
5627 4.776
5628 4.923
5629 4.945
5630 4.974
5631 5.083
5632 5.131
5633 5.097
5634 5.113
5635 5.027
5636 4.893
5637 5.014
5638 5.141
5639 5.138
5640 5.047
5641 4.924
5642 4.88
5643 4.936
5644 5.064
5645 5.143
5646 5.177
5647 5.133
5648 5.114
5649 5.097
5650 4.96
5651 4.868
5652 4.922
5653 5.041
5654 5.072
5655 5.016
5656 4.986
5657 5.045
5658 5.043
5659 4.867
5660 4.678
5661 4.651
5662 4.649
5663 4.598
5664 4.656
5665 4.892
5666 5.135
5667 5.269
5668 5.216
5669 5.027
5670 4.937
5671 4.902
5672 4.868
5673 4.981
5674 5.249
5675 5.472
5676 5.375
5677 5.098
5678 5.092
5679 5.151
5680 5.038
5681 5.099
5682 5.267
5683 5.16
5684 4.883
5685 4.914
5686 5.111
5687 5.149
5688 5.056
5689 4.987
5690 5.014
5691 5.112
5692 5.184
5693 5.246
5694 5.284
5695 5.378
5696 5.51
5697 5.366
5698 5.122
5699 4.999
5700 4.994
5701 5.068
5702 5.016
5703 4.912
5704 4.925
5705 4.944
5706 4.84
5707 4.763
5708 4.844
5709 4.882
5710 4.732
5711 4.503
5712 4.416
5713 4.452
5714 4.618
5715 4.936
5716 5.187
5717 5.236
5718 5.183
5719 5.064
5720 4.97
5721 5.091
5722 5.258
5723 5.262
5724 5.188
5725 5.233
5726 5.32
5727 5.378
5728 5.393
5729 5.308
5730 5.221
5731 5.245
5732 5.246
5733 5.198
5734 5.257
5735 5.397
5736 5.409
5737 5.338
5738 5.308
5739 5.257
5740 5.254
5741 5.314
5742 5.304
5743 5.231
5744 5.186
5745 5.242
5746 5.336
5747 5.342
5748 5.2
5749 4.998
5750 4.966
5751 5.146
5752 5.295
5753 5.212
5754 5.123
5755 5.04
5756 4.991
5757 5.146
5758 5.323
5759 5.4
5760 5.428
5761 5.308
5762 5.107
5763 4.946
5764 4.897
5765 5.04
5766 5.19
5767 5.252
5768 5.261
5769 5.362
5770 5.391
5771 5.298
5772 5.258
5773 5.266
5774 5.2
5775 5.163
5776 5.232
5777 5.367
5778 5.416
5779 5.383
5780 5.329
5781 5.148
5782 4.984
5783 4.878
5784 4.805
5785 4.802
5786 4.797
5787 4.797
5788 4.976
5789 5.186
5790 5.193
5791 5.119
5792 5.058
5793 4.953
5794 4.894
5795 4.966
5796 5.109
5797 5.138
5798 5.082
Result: 1.03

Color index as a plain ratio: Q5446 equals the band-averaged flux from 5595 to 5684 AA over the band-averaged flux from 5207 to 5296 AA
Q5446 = 1.0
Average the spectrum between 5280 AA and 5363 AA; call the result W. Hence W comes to 5.16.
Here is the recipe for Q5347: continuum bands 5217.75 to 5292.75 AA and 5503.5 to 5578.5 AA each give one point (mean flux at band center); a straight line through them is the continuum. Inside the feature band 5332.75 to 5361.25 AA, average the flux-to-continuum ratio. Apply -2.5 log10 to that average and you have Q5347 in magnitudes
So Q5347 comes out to -0.052 mag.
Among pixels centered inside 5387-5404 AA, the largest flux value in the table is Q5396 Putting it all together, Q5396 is 5.515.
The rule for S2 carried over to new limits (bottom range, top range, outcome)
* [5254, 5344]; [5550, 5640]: 0.99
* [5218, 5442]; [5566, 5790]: 1.01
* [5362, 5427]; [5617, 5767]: 1.02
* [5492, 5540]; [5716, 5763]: 1.03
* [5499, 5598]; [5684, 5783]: 1.03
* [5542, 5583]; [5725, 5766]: 1.03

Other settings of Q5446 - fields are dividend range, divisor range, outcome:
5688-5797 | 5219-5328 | 1.03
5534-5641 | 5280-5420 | 0.97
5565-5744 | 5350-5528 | 0.98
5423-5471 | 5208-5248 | 1.05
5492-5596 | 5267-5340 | 1.00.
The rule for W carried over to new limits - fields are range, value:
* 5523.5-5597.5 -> 4.95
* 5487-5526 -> 5.11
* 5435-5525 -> 5.11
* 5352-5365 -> 5.45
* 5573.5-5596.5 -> 4.75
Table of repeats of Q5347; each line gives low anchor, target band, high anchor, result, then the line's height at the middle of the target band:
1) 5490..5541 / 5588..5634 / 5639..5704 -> 0.05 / 5.06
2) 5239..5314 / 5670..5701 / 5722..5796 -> 0.01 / 5.16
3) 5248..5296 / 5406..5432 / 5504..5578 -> 0.03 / 4.98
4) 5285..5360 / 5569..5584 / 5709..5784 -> 0.05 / 5.16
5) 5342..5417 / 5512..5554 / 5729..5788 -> 0.01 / 5.09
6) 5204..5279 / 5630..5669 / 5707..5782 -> 0.02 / 5.09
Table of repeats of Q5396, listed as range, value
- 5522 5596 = 5.344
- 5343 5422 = 5.845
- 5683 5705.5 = 5.51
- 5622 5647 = 5.177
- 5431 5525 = 5.648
